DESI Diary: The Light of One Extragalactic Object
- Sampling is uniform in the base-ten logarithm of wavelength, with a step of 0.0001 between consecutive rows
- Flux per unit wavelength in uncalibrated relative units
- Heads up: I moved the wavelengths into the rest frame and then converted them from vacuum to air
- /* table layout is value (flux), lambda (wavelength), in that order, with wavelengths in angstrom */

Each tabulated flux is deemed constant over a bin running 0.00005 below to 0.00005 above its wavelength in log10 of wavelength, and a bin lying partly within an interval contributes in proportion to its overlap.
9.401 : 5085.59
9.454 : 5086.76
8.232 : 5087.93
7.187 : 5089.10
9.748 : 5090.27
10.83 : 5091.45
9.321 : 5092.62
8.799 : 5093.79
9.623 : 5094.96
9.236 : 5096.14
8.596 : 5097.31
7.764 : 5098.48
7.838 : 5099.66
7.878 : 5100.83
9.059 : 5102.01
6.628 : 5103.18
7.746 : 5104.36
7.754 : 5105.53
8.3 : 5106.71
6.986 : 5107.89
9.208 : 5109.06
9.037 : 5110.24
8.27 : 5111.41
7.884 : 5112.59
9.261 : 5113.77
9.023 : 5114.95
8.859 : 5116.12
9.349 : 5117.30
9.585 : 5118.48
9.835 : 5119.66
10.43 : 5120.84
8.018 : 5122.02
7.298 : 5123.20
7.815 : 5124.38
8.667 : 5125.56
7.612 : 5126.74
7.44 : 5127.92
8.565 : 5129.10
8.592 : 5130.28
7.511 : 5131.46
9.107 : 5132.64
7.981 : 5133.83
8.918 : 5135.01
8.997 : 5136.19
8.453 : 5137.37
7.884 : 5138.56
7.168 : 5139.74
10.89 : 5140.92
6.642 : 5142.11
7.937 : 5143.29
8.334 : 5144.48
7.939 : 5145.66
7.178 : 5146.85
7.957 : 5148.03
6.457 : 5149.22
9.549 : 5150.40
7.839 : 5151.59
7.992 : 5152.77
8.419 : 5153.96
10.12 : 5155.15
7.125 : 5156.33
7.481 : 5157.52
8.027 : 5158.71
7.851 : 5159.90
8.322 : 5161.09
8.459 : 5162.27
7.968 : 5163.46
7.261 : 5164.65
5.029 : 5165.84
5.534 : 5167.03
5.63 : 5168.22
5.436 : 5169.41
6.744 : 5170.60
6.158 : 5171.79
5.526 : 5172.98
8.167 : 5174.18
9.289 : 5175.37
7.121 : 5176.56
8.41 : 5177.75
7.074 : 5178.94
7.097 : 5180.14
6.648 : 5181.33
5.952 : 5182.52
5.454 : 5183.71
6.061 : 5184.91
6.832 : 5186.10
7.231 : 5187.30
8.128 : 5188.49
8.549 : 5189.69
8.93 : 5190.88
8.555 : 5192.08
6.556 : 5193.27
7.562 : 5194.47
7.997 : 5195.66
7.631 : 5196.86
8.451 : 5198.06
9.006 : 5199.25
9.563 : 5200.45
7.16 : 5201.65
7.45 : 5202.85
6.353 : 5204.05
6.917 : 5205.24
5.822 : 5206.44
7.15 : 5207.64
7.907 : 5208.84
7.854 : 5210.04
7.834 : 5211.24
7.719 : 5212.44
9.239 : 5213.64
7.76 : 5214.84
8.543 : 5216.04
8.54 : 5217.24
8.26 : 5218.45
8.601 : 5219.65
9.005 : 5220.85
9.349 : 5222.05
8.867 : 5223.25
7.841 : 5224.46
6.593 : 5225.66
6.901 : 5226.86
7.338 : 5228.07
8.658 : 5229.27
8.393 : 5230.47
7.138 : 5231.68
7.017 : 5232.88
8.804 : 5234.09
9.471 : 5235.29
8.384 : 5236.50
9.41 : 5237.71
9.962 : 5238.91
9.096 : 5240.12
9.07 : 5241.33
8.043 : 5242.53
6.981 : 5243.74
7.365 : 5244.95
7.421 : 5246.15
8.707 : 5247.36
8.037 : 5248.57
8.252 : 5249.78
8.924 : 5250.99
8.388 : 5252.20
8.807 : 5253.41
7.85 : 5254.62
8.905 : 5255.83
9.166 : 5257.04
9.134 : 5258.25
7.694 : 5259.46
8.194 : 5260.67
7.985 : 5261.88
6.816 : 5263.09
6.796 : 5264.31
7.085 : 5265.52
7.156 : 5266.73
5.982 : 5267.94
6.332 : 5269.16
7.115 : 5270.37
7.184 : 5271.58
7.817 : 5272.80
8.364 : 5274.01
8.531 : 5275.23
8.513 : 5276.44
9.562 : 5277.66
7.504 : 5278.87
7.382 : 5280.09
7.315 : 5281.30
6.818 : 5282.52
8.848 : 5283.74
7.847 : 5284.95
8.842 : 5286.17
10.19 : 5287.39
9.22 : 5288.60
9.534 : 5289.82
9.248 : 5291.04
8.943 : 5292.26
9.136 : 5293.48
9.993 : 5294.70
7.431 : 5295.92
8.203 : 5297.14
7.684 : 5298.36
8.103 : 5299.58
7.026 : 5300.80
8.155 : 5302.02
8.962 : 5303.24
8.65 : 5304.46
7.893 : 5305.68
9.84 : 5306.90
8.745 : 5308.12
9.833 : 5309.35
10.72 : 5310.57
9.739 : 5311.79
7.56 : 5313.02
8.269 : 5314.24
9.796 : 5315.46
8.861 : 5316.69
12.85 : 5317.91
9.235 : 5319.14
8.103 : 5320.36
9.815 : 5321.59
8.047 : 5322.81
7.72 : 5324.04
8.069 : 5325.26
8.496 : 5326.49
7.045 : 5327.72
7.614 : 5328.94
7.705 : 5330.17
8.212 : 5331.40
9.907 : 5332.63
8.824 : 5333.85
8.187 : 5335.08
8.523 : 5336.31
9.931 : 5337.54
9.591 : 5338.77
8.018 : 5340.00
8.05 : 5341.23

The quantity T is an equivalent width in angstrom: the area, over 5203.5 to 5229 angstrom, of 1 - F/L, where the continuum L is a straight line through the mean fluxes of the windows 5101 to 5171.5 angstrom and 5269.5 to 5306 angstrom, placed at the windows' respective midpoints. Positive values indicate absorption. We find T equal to 1.1 angstrom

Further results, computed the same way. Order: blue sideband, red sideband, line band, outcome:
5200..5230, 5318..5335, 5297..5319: -1.47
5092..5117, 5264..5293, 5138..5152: 0.61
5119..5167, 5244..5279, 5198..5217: 0.49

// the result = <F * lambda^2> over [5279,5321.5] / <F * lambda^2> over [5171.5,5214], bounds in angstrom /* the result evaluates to 1.22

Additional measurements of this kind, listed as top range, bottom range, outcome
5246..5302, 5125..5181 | 1.10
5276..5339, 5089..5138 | 1.09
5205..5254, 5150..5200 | 1.12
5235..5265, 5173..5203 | 1.12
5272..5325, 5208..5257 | 1.08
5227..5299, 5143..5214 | 1.13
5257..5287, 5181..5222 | 1.03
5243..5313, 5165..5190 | 1.27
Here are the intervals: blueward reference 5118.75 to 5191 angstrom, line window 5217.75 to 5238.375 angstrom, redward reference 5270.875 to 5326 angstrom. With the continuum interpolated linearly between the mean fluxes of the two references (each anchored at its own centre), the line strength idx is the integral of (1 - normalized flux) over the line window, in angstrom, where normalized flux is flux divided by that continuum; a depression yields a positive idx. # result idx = -0.1 angstrom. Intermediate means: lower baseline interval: 7.72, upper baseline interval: 8.67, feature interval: 8.24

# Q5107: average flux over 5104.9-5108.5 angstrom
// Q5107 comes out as 7.7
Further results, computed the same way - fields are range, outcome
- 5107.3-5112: 8.39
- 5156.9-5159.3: 7.73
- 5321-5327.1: 8.43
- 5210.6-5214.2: 8.25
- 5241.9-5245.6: 7.5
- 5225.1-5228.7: 6.97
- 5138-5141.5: 8.66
